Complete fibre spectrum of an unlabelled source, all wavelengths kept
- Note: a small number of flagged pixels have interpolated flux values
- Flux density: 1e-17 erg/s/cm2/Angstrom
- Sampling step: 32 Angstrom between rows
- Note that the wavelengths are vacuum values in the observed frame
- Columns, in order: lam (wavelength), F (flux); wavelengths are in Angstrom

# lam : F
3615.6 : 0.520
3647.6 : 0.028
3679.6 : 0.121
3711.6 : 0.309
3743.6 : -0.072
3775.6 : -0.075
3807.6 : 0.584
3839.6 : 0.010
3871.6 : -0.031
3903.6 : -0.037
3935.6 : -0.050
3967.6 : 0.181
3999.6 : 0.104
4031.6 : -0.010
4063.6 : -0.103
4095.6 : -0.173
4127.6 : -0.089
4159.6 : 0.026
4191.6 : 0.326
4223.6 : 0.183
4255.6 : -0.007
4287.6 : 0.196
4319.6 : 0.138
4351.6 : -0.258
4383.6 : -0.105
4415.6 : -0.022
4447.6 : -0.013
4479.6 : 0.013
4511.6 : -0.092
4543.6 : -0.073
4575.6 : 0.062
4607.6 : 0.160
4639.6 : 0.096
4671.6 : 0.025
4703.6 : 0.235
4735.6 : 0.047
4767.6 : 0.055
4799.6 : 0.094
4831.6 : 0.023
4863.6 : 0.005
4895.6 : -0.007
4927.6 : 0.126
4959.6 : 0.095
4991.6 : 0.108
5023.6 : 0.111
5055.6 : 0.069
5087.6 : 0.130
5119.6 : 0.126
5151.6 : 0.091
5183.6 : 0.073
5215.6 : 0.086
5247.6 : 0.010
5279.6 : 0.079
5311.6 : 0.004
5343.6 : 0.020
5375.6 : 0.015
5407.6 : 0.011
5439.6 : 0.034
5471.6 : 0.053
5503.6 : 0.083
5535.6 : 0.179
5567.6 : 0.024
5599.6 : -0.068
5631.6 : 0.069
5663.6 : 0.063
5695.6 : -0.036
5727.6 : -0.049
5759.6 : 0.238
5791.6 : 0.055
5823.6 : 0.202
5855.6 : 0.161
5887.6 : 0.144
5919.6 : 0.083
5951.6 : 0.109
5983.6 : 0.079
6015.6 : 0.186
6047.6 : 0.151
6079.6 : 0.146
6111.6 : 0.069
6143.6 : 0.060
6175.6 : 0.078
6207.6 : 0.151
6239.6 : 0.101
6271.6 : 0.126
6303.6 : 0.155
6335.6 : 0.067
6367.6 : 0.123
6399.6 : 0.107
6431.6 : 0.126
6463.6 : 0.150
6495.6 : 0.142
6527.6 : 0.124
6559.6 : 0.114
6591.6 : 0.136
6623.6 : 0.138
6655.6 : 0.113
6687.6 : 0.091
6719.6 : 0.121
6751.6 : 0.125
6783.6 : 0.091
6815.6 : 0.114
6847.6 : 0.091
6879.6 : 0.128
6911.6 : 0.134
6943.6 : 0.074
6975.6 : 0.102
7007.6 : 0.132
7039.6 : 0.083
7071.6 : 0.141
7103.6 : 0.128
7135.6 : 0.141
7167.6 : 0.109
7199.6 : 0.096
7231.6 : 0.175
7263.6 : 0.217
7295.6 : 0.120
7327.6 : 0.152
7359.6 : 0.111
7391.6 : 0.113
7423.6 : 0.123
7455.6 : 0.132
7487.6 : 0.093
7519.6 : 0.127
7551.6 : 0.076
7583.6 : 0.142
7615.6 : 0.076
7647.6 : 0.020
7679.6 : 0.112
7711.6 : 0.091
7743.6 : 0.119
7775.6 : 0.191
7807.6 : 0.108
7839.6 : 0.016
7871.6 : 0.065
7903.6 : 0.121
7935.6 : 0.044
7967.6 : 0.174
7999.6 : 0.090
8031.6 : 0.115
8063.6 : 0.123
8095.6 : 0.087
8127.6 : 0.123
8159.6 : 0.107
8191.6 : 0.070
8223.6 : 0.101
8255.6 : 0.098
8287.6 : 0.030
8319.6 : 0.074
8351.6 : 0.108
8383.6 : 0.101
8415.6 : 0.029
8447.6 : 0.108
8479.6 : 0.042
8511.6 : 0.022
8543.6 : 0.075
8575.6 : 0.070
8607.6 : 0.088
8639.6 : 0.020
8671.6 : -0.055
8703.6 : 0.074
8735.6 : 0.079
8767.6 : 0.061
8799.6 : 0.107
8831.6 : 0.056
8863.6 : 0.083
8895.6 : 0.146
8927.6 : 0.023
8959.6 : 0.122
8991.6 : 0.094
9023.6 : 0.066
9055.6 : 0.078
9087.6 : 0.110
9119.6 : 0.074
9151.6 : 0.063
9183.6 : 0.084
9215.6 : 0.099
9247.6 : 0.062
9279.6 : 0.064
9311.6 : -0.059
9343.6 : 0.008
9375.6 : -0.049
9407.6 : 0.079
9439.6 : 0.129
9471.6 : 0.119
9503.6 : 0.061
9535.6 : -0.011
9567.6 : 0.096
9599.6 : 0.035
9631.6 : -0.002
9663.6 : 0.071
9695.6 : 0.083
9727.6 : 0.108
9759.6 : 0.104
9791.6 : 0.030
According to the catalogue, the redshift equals 0.45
